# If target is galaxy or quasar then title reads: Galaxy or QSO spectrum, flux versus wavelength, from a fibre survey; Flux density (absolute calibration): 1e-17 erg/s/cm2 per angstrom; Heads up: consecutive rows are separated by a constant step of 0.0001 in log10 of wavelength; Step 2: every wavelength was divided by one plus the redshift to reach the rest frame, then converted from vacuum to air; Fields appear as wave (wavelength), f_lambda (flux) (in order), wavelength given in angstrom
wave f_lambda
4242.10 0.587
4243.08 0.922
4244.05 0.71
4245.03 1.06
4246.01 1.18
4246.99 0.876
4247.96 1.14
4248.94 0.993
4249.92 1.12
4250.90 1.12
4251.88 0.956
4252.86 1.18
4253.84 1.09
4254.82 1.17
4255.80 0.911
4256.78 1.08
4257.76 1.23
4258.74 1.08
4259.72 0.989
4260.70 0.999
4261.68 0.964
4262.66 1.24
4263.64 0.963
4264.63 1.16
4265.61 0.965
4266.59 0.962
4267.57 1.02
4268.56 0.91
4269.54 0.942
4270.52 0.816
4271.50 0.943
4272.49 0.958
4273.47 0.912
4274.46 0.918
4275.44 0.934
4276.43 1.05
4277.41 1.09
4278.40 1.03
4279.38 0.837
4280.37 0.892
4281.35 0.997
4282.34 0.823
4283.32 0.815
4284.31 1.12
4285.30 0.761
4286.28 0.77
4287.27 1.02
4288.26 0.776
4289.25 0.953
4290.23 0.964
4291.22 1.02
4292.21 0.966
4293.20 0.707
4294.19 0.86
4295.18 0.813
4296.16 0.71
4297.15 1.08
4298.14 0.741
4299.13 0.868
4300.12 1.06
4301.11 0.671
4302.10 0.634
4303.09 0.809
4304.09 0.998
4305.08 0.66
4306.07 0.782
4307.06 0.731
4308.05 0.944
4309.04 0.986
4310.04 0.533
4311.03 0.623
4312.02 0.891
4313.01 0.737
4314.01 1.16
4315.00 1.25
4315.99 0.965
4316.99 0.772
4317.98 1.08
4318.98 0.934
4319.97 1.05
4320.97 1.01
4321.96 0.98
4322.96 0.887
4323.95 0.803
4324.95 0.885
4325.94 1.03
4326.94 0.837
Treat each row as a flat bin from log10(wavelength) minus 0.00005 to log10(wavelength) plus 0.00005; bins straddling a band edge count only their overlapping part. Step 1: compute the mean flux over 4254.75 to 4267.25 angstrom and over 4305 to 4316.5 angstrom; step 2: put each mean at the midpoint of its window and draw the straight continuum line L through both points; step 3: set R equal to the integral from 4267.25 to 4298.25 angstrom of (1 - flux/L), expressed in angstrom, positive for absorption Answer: 1.80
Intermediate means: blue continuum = 1.05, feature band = 0.912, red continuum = 0.862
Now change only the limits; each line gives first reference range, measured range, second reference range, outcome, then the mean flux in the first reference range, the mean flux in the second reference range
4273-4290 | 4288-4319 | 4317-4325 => 2.38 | 0.924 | 0.946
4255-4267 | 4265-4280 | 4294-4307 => 0.42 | 1.05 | 0.818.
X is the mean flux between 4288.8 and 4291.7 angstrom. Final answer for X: 0.981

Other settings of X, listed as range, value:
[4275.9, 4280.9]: 0.98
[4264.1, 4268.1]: 1.02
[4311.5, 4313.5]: 0.814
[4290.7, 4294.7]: 0.887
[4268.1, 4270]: 0.927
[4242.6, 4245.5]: 0.898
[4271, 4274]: 0.935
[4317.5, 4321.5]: 1.02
